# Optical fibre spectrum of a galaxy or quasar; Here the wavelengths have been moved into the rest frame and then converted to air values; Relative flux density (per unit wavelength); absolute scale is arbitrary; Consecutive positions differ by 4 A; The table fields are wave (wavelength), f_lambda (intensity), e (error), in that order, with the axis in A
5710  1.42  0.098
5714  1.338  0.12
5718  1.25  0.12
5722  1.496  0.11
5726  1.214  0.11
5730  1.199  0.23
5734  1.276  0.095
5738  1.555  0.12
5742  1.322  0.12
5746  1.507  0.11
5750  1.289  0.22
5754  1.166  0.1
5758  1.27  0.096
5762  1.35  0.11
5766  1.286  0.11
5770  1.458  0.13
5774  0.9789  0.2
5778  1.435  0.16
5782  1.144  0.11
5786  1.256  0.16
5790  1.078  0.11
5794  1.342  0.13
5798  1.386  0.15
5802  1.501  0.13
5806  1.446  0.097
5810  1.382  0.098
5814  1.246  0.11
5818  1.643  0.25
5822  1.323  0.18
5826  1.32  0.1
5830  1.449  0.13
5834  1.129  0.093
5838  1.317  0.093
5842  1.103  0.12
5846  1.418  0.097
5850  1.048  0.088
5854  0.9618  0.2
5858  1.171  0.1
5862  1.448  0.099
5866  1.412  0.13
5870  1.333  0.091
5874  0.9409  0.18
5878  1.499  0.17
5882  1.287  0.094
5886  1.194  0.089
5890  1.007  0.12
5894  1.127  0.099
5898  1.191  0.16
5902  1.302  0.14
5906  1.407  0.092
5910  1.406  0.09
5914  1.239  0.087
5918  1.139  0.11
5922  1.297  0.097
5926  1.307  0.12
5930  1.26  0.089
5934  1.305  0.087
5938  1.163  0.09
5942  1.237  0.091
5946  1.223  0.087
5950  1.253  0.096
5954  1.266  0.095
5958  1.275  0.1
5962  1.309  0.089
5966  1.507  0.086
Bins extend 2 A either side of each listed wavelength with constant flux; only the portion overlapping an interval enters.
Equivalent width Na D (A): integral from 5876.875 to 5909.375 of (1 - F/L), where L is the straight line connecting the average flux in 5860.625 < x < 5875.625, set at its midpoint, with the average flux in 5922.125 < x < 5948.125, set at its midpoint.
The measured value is 0.5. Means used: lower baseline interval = 1.29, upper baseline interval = 1.25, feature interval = 1.25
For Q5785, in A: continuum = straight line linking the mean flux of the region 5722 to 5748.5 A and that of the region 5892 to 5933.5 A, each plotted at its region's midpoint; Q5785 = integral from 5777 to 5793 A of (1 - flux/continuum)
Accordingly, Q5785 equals 1.3 A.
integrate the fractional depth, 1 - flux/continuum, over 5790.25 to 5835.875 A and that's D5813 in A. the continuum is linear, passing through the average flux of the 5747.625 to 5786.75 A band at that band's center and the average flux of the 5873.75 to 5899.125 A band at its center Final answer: -4.8 A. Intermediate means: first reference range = 1.27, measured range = 1.37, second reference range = 1.19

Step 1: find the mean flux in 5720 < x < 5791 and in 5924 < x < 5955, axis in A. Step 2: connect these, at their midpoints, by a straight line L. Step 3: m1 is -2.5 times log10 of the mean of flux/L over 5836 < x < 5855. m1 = 0.08 mag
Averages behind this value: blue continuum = 1.3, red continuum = 1.25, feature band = 1.18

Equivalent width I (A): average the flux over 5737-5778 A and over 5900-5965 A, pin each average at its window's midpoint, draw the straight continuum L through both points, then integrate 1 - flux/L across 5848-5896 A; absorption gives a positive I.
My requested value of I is 3.3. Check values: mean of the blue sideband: 1.32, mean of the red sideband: 1.28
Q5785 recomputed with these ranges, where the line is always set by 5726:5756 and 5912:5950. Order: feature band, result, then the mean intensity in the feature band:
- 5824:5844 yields 0.31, 1.26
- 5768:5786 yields 0.73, 1.25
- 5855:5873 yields -0.39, 1.3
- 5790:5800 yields -0.05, 1.31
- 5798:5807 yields -1.11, 1.46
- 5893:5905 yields 0.24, 1.23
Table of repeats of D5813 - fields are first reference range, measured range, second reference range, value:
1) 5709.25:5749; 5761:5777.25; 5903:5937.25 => 0.8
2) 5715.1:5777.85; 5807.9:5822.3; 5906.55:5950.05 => -1.3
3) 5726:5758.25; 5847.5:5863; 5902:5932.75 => 1.9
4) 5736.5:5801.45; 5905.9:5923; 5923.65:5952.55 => -0.4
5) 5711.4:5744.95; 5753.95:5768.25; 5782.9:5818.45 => 0.6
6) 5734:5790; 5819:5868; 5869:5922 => -0.2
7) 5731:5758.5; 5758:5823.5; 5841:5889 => -1.5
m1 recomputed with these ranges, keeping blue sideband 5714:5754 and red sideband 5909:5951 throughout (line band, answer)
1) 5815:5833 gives -0.09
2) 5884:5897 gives 0.14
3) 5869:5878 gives 0.07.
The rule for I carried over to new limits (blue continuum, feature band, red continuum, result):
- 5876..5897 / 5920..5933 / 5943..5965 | -0.38 A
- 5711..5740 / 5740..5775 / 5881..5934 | 0.50 A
